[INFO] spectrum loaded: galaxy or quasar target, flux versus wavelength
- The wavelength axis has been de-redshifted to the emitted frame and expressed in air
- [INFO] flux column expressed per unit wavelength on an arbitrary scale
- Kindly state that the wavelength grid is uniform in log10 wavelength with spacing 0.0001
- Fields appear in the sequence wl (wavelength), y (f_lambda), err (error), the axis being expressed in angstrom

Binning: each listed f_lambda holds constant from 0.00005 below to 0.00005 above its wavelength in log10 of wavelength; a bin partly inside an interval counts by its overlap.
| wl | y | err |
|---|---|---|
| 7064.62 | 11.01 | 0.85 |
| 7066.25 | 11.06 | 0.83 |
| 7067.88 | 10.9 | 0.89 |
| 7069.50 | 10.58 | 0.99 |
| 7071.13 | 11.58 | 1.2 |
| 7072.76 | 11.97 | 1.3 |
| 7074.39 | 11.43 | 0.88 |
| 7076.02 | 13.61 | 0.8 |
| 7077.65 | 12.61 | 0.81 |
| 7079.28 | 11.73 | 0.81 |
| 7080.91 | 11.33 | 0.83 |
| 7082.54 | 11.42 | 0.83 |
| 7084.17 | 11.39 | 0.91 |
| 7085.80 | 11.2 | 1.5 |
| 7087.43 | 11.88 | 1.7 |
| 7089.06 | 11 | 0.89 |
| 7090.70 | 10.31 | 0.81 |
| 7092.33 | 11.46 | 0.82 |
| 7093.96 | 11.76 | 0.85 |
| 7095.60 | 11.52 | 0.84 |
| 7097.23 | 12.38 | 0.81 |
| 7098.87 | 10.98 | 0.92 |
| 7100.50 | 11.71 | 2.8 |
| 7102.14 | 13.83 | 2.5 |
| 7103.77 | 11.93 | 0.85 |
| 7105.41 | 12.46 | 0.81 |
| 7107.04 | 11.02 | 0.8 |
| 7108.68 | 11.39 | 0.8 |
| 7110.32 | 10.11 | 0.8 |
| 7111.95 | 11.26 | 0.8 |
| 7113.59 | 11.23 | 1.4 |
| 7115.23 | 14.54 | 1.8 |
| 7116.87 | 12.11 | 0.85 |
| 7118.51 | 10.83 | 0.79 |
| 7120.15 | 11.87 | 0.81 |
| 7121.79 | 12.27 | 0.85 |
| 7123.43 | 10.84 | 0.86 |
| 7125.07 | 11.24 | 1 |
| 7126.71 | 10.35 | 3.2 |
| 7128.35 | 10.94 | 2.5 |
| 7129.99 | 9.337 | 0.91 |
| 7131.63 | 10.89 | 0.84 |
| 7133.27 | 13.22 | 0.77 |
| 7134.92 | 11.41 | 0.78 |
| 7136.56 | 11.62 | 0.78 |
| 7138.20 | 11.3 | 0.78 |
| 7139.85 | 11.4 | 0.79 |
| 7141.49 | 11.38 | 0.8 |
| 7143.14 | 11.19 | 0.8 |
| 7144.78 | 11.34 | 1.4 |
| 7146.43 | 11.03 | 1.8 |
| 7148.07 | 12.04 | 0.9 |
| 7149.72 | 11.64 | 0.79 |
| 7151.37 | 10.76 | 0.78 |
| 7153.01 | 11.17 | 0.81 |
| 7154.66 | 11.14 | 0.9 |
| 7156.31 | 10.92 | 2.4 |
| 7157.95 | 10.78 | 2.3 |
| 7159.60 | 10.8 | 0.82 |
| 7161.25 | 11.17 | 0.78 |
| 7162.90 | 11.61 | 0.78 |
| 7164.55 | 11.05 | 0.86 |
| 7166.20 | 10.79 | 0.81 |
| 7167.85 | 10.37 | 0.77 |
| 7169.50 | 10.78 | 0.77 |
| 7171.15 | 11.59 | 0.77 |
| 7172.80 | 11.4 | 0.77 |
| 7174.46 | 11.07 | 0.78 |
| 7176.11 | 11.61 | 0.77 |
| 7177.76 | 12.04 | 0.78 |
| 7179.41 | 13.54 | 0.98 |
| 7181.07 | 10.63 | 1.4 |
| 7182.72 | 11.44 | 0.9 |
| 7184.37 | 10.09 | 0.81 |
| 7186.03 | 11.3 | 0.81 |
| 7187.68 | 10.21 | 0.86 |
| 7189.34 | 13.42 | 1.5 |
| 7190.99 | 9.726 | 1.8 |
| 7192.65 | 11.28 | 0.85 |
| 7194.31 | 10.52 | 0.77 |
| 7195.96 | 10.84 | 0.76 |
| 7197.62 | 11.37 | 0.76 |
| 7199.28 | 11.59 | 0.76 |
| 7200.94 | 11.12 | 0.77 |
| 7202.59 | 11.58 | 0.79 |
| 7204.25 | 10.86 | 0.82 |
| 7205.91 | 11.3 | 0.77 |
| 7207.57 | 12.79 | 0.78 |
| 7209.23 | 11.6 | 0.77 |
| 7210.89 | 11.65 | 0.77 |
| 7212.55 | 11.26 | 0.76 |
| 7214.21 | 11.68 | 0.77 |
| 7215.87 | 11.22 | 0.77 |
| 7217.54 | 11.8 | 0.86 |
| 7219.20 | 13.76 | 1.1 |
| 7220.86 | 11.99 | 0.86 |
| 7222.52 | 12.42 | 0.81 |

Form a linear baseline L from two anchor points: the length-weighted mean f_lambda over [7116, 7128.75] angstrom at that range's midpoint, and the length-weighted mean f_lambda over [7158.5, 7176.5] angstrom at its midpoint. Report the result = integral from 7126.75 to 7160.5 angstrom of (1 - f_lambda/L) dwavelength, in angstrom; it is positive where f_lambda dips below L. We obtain 0.1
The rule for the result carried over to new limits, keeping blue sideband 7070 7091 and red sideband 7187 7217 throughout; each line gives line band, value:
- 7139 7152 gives 0.15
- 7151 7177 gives 0.84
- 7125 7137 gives 0.44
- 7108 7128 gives 0.13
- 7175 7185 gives -0.15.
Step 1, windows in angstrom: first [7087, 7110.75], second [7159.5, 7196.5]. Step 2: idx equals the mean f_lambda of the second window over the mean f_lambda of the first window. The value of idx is 1.0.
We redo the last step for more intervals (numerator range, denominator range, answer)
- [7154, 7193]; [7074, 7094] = 0.96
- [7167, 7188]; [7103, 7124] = 0.96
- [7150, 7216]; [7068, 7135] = 0.97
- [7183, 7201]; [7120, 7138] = 0.98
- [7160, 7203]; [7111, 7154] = 0.98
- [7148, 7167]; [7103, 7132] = 0.98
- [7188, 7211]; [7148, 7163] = 1.02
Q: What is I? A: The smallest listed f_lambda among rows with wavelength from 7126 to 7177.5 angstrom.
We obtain 9.337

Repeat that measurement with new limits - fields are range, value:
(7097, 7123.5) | 10.11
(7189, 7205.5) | 9.726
